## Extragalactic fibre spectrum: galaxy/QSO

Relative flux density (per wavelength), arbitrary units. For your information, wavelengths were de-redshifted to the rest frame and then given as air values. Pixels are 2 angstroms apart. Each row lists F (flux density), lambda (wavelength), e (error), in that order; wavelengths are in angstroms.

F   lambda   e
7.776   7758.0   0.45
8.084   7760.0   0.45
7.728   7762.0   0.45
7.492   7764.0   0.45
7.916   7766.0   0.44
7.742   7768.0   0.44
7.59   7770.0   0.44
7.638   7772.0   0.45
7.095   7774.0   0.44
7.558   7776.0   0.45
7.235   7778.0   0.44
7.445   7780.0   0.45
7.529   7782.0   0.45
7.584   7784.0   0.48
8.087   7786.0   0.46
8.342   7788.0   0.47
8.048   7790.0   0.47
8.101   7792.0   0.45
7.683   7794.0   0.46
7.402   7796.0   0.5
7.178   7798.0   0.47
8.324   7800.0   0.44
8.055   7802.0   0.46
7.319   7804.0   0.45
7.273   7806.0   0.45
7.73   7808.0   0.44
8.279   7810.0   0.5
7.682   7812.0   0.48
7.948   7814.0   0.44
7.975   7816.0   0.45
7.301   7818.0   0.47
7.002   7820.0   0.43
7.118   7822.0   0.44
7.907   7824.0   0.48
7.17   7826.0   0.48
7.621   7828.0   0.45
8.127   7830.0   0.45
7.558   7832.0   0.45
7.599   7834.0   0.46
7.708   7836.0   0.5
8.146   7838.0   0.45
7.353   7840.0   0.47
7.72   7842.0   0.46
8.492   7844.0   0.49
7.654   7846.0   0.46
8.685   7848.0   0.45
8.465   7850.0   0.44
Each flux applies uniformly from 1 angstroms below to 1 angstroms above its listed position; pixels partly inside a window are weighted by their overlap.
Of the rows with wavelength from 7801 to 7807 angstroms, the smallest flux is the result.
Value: 7.273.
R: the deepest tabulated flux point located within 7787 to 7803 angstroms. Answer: 7.178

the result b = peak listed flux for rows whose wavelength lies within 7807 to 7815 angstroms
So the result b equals 8.279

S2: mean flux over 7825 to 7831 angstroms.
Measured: 7.64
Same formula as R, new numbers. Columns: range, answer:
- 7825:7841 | 7.17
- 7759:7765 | 7.492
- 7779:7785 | 7.445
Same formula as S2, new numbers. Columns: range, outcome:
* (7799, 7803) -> 8.19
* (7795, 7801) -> 7.63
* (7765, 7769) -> 7.83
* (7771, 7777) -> 7.43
